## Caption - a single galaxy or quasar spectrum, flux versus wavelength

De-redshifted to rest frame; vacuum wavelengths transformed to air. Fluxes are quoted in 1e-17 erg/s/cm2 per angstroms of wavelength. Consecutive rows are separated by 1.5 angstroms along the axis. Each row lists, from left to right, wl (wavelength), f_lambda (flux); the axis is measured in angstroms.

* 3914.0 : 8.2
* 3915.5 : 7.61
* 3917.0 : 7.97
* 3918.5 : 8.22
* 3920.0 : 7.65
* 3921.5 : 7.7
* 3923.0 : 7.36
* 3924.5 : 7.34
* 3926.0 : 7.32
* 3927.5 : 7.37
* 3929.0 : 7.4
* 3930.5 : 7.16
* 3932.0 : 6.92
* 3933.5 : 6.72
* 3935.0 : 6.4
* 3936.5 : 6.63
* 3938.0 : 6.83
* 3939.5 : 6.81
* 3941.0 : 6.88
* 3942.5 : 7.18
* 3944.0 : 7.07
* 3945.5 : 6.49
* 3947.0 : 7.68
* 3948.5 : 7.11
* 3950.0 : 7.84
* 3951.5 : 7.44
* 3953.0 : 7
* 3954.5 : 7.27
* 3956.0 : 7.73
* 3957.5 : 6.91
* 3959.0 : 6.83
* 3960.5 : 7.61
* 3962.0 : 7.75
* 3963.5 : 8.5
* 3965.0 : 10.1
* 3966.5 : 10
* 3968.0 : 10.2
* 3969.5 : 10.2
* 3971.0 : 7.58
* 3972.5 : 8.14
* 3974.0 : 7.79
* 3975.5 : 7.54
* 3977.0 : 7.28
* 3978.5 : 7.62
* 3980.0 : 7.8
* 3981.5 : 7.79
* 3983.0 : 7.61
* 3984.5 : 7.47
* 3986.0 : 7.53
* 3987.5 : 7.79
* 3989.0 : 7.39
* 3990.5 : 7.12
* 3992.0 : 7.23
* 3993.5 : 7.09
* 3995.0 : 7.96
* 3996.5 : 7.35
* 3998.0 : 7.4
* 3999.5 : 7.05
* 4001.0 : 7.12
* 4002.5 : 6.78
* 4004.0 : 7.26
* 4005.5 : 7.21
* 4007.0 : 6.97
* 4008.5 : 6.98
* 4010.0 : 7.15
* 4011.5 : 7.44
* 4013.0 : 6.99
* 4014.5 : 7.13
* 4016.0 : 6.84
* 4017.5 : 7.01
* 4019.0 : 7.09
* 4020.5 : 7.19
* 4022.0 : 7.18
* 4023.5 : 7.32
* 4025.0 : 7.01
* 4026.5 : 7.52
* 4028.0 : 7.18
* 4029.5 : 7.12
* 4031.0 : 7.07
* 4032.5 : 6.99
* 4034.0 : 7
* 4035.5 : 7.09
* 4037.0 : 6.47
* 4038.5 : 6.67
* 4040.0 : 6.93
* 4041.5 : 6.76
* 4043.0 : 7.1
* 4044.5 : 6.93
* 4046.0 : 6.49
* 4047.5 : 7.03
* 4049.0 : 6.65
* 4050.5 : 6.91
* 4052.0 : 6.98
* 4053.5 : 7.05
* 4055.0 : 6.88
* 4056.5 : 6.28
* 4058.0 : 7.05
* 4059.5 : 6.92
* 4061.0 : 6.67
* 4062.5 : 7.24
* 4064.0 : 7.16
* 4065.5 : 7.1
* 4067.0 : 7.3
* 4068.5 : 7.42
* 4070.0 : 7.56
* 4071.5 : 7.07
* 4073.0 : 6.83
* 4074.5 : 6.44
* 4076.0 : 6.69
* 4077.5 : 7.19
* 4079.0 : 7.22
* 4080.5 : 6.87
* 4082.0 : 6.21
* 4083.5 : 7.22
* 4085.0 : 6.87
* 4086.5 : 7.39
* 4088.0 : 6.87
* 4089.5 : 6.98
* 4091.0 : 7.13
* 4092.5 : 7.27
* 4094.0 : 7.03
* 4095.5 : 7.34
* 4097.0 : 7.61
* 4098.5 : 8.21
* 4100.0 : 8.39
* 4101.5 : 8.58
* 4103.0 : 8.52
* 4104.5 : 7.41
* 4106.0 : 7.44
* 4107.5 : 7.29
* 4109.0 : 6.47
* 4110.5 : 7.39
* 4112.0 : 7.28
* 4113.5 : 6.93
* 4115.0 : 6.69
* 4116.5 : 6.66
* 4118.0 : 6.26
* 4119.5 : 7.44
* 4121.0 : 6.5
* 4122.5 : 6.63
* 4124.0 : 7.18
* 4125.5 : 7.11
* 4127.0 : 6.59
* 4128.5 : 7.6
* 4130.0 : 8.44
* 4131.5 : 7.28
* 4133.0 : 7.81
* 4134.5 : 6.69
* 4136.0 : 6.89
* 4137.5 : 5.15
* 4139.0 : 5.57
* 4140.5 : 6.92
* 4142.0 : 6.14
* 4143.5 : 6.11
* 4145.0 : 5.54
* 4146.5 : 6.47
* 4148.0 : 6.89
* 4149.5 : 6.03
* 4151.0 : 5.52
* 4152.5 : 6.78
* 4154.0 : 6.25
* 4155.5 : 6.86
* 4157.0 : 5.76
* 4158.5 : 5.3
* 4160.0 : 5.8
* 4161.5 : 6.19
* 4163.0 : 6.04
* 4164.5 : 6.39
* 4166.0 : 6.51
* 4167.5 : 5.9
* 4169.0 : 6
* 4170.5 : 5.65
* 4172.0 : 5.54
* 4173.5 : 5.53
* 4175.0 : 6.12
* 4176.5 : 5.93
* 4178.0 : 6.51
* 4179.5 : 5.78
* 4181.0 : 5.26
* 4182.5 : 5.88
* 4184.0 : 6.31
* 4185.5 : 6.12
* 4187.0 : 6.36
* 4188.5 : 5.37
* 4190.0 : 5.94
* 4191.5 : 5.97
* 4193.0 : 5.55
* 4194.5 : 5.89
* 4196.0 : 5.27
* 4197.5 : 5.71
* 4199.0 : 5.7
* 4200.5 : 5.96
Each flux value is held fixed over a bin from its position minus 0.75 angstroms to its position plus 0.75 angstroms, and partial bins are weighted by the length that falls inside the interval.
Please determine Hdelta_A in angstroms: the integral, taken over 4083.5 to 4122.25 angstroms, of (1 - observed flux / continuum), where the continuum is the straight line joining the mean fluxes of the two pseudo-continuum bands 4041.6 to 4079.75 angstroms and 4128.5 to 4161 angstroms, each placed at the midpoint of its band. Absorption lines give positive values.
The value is -3.4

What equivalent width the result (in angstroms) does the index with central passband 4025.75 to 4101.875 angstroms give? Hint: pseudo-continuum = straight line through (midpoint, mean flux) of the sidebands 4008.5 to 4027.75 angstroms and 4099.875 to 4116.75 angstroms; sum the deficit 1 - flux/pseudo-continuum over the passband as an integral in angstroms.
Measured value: 2.2 angstroms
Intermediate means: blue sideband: 7.15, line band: 7.07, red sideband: 7.41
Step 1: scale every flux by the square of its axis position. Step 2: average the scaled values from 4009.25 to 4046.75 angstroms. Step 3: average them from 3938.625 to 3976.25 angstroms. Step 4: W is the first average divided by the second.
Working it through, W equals 0.9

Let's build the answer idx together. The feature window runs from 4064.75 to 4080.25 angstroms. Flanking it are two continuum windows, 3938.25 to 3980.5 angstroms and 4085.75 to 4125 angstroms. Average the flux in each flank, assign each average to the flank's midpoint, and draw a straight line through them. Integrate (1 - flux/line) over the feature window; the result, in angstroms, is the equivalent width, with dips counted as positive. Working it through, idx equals 0.6 angstroms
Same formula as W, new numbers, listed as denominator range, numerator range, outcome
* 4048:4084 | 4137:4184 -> 0.91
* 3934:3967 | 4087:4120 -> 1.06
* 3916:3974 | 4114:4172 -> 0.93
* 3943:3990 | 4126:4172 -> 0.89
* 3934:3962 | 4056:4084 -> 1.04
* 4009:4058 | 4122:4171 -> 0.97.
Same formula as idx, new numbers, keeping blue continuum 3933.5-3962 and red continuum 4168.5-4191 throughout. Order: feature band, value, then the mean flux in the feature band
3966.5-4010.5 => -4.8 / 7.64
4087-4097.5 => -1.4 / 7.17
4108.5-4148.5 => -4.0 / 6.77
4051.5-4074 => -1.8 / 7.03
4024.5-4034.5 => -0.7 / 7.13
